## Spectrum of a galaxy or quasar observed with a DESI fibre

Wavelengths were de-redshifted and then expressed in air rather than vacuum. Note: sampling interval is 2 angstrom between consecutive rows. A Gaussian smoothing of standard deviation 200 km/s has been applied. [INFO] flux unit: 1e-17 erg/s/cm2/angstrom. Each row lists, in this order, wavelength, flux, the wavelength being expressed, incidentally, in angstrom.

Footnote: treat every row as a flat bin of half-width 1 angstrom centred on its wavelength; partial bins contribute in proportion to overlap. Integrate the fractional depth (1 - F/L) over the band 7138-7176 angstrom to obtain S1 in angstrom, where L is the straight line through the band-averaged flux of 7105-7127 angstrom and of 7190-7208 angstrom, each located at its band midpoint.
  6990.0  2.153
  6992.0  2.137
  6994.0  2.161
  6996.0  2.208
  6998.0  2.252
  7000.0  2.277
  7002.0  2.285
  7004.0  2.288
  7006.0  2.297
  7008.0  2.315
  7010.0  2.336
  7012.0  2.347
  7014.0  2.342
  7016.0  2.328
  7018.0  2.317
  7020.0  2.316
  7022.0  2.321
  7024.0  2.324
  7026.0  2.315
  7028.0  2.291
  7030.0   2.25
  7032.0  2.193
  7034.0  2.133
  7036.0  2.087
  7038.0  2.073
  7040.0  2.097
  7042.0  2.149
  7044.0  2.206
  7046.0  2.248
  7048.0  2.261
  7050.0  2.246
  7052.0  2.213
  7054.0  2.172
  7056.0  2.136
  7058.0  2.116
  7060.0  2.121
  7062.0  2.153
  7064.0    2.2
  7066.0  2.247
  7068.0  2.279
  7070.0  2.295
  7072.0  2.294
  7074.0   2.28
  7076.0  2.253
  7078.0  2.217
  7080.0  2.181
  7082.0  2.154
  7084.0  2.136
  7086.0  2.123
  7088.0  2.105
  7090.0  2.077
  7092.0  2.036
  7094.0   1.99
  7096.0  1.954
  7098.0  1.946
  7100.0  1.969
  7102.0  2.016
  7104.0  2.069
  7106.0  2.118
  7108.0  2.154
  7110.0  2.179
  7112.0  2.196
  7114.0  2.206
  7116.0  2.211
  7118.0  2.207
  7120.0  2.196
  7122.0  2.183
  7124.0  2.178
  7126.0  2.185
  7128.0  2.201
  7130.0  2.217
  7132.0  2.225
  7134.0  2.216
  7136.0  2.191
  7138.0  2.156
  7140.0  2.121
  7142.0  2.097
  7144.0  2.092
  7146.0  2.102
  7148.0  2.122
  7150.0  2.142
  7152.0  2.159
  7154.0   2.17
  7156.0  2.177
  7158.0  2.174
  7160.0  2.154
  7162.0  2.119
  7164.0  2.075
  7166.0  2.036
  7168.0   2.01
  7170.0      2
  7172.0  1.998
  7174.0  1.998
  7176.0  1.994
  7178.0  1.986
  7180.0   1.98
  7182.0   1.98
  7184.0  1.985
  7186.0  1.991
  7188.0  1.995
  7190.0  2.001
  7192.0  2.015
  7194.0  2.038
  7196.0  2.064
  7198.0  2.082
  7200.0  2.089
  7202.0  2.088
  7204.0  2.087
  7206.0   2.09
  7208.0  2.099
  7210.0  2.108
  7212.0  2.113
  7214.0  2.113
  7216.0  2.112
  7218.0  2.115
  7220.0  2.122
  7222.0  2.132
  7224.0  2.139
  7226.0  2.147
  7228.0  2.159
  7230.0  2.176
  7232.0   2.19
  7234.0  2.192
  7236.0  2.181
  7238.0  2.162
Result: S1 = 0.5 angstrom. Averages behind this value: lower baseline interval 2.18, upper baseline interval 2.07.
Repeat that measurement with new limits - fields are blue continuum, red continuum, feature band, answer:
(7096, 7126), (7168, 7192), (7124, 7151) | -1.1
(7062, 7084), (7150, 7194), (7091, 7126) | 0.9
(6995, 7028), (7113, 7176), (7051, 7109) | 2.1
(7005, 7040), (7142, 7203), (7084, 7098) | 0.8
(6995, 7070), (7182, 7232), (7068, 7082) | -0.3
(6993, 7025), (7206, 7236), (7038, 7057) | 0.7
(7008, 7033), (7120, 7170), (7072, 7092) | 0.5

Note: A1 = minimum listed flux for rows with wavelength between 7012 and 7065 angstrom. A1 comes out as 2.073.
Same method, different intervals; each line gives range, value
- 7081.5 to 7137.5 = 1.946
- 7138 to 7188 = 1.98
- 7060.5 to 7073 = 2.153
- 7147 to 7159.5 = 2.122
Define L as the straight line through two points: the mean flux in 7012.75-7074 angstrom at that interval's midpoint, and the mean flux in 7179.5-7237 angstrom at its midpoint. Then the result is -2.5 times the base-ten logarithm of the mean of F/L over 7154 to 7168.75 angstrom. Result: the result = 0.008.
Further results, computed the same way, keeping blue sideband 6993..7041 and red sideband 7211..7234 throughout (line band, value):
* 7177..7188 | 0.09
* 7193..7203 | 0.04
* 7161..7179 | 0.08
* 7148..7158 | 0.01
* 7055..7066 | 0.04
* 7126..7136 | -0.01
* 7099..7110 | 0.07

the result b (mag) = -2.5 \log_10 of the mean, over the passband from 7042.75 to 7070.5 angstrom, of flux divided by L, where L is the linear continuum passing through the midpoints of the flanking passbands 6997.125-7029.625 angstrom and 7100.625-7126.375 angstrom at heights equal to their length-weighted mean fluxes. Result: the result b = 0.02 mag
